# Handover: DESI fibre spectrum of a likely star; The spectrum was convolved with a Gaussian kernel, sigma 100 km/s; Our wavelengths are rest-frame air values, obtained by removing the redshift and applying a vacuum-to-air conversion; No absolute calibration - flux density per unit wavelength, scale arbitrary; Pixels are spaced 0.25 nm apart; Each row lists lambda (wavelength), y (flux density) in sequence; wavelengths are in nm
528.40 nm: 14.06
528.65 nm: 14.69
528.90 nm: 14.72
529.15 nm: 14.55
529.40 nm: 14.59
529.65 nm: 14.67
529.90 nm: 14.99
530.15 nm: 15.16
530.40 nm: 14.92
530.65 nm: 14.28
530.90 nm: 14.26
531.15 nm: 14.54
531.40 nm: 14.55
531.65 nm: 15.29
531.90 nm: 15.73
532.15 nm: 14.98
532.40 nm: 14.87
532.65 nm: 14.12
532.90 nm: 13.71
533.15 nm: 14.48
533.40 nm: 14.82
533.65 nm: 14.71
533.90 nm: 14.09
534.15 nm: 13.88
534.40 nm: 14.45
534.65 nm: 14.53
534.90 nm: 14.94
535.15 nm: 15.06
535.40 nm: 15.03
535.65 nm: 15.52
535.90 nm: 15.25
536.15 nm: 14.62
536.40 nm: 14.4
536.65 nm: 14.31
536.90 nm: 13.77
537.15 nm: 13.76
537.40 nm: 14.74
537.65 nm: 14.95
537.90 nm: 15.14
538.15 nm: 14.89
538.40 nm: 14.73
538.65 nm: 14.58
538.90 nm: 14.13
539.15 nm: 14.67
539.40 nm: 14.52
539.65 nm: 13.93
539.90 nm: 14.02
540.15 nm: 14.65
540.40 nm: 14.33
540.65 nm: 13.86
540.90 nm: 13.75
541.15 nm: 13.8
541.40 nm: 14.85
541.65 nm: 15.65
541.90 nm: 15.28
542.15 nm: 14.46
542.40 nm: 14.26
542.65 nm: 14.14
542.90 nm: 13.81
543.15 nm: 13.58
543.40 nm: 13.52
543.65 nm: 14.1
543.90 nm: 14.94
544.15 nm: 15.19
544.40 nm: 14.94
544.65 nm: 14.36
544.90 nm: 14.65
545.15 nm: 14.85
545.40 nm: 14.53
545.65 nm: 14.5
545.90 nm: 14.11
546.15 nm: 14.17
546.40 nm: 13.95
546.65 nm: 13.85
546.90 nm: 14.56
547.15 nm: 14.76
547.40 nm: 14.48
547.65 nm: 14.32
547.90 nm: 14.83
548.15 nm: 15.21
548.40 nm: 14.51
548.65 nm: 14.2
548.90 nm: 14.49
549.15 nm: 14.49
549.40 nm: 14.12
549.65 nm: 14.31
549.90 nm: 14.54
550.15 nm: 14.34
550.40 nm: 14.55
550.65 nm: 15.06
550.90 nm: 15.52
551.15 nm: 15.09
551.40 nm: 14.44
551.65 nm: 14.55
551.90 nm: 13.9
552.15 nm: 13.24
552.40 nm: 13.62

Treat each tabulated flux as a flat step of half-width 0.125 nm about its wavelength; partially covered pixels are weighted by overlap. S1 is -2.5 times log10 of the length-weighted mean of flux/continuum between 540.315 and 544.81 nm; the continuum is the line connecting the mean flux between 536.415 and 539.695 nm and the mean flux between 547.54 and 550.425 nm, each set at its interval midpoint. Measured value 0.01 mag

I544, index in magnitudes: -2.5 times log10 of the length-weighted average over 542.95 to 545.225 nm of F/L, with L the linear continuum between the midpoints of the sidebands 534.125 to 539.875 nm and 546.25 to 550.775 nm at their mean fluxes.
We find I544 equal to 0.01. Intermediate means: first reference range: 14.6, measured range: 14.4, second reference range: 14.5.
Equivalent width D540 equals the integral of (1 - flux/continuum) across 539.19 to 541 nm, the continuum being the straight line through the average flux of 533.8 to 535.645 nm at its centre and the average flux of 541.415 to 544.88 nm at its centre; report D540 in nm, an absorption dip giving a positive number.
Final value 0.05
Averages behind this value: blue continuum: 14.6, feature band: 14.2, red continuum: 14.5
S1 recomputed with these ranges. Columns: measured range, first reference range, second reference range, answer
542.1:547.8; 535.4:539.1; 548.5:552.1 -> 0.016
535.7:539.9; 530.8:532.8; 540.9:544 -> 0.000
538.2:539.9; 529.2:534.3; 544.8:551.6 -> 0.013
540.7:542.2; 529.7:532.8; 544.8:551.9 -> 0.002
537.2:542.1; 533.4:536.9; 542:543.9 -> -0.017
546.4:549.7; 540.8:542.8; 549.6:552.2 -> 0.006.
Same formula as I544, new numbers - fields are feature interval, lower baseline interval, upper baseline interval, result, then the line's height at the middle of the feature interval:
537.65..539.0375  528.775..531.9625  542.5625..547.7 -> -0.013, 14.5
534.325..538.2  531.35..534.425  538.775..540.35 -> -0.019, 14.5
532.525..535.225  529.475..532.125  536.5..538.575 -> 0.021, 14.7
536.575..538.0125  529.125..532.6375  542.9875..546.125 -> 0.013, 14.6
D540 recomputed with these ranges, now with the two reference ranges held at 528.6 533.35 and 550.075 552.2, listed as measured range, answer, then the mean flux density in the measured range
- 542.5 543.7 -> 0.065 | 13.8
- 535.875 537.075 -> 0.023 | 14.4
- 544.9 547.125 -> 0.038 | 14.4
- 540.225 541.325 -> 0.047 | 14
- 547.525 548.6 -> -0.007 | 14.7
